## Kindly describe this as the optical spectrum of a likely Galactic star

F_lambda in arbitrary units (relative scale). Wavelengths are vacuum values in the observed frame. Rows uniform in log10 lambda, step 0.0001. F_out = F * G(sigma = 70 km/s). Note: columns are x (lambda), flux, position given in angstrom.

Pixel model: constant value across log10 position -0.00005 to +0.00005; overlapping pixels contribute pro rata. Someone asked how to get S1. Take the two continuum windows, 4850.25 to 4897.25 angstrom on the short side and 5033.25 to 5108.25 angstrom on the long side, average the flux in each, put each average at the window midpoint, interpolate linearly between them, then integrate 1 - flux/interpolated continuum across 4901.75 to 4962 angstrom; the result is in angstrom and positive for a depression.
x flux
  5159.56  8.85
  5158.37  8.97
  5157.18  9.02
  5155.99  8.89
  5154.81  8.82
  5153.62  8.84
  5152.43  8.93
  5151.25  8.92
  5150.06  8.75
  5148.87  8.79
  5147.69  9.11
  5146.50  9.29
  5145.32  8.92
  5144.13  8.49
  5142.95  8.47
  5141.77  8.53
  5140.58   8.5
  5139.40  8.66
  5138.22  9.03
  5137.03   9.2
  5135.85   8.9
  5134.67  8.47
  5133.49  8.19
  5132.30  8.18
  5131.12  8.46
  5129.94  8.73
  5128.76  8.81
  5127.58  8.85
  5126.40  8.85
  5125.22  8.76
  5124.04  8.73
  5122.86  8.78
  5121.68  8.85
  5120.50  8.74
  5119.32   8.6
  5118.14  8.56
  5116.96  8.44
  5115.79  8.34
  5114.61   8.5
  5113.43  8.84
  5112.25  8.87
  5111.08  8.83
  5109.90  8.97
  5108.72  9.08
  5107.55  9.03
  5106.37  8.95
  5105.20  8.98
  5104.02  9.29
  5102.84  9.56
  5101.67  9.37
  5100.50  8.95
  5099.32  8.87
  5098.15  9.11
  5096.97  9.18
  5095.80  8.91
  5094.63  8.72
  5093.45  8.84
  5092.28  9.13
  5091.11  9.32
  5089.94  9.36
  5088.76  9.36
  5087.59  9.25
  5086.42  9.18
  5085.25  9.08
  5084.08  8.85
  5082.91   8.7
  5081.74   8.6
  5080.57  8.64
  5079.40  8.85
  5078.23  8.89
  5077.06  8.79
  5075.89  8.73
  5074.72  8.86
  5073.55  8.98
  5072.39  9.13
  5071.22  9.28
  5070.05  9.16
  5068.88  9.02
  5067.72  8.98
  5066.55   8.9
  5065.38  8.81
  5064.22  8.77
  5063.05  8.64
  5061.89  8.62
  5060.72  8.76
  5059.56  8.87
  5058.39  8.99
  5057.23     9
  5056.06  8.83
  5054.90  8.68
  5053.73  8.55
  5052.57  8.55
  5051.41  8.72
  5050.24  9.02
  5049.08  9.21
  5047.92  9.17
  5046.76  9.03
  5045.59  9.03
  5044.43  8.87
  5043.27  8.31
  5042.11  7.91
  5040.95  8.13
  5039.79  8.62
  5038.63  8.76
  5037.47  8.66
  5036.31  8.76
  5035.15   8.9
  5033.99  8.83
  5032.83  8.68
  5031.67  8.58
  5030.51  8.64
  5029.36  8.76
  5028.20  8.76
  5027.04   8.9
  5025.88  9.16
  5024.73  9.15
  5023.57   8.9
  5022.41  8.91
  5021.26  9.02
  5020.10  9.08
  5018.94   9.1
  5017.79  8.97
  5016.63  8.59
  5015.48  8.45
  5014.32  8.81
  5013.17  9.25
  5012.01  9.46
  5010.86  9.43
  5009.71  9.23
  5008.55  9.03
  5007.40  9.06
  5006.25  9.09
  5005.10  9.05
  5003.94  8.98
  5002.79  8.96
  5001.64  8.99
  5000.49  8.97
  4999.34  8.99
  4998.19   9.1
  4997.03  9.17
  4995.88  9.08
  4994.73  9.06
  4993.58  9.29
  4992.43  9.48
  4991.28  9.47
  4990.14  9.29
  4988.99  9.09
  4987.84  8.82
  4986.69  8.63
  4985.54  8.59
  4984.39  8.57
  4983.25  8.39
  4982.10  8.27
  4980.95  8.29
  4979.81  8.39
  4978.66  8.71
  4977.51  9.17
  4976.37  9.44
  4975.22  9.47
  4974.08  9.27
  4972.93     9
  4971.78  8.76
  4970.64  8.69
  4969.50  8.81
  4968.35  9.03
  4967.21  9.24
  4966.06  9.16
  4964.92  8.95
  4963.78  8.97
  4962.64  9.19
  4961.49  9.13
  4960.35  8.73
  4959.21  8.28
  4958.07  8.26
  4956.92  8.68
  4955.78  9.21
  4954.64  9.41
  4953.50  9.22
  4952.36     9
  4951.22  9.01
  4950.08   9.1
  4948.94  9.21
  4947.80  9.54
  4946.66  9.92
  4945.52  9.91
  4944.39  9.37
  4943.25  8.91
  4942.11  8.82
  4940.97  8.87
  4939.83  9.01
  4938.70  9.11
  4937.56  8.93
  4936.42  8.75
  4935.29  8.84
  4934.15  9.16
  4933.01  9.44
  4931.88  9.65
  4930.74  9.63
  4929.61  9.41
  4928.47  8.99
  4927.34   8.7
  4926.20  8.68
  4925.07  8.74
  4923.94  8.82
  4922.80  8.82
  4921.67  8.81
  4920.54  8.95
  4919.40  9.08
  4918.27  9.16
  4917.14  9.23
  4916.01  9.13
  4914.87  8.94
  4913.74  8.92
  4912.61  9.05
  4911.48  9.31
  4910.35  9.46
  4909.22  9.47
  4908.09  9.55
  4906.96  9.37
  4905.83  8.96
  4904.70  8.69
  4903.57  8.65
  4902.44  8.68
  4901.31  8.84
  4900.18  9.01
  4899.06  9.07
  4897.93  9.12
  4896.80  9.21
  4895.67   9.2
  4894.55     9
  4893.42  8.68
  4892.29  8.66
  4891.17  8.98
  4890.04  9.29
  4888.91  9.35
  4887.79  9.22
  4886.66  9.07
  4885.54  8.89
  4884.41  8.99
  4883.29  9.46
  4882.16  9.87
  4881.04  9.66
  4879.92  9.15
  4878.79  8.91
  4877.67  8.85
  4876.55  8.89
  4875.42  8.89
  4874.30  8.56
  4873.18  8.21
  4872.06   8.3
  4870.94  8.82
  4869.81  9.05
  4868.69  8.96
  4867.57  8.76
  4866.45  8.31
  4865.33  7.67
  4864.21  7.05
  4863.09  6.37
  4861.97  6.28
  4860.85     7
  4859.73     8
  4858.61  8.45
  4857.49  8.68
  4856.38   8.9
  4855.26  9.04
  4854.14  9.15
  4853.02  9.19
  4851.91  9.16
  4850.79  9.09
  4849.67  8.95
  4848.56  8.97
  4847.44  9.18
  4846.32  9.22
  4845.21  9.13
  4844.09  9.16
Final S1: -2.1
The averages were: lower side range 8.7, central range 9.07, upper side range 8.9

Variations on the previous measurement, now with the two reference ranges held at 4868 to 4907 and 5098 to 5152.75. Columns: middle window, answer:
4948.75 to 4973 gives -0.07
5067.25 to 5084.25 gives -0.11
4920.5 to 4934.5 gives -0.18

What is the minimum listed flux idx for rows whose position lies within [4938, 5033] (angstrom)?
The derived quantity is 8.26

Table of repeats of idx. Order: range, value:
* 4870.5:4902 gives 8.21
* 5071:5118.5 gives 8.34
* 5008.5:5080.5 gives 7.91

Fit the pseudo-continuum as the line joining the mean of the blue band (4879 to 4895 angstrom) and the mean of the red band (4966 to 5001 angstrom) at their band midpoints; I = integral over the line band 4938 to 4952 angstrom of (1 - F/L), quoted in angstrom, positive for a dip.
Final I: -0.3 angstrom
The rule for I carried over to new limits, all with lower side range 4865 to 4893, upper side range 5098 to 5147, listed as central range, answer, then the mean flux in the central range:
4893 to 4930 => -0.49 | 9.02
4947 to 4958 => -0.30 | 9.12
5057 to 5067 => 0.02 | 8.81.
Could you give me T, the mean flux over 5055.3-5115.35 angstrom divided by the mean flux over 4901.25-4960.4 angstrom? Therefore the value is 0.99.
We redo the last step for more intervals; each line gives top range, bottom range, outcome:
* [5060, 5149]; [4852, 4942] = 1.00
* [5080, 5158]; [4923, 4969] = 0.98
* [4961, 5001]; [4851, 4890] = 1.04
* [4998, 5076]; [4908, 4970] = 0.98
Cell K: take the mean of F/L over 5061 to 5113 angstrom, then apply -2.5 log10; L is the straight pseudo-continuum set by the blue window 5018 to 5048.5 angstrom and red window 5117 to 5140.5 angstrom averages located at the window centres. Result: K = -0.03 mag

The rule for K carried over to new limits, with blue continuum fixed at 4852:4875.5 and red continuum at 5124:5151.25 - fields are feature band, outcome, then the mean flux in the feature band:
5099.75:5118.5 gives -0.03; 8.91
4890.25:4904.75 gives -0.07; 8.92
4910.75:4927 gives -0.08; 8.97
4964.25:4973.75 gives -0.06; 8.96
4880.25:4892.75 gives -0.11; 9.23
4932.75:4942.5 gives -0.07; 8.98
